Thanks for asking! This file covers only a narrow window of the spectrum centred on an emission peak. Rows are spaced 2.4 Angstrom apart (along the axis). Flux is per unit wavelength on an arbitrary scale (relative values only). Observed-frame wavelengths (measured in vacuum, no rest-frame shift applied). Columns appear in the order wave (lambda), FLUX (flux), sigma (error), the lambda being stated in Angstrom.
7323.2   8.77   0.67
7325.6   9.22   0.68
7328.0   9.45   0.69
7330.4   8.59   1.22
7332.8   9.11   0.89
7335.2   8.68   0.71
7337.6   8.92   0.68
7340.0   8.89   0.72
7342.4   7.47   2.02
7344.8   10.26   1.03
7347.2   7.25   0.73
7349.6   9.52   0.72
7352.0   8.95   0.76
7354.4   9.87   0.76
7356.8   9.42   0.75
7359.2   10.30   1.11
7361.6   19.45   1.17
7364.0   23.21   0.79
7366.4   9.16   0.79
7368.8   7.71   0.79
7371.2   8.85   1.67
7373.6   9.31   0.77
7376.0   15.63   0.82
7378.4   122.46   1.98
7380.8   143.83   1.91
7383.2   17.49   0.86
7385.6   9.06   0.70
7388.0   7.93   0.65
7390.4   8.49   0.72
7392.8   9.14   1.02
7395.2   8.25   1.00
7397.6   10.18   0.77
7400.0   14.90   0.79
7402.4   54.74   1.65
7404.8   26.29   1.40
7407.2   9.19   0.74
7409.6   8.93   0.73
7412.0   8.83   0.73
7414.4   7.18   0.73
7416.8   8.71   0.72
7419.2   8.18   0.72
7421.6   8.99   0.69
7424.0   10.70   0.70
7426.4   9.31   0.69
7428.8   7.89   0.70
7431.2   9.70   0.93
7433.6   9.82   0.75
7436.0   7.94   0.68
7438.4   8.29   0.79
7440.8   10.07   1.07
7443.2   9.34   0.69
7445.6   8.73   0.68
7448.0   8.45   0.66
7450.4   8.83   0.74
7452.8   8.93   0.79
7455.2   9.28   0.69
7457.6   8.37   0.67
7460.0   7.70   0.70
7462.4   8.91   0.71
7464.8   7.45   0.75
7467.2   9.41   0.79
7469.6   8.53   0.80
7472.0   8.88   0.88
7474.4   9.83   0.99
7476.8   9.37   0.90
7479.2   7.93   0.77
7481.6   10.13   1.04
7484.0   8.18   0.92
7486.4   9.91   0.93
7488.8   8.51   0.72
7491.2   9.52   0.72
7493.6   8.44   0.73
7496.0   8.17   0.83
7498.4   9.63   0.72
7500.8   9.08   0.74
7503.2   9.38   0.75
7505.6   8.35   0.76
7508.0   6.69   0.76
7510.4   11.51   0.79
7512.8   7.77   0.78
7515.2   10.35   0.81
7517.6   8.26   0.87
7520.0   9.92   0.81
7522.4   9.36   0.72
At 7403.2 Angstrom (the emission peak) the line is [N II]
